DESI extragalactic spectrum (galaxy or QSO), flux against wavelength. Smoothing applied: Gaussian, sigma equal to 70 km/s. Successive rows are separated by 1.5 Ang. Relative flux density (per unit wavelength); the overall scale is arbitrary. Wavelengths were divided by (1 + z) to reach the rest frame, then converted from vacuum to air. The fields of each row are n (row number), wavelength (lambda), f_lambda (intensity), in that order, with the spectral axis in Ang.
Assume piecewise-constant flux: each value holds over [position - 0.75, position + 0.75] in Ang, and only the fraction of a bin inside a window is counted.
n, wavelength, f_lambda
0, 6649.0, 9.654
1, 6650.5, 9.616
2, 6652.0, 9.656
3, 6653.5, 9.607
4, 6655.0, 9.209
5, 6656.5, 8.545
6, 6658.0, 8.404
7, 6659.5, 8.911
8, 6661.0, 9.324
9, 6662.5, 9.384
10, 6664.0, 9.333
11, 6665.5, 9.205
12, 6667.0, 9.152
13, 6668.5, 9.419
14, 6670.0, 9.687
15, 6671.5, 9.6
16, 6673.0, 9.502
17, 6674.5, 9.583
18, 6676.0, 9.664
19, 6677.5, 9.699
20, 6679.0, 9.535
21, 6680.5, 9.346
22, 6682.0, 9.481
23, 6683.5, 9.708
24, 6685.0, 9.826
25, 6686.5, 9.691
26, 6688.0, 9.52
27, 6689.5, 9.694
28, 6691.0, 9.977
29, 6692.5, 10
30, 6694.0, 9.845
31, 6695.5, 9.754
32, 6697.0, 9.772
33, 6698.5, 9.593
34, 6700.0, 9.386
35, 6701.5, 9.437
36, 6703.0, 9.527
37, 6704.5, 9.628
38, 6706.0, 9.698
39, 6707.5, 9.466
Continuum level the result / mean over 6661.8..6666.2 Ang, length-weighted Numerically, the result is 9.31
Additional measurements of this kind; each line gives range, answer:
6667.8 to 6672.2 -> 9.57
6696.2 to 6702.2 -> 9.55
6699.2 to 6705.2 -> 9.49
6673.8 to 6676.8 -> 9.63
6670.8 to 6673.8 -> 9.55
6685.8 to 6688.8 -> 9.61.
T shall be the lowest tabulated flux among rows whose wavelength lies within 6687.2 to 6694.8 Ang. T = 9.52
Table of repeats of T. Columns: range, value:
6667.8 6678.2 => 9.419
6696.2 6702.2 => 9.386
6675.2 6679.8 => 9.535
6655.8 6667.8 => 8.404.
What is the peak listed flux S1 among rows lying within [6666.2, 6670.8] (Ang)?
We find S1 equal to 9.687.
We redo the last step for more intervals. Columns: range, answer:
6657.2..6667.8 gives 9.384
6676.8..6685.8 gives 9.826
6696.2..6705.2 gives 9.772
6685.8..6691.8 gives 9.977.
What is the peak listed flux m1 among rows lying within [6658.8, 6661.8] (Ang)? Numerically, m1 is 9.324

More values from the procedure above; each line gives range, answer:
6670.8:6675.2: 9.6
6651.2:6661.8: 9.656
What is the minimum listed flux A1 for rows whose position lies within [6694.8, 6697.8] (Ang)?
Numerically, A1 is 9.754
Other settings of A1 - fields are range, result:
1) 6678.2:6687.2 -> 9.346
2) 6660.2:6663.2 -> 9.324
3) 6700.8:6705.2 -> 9.437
